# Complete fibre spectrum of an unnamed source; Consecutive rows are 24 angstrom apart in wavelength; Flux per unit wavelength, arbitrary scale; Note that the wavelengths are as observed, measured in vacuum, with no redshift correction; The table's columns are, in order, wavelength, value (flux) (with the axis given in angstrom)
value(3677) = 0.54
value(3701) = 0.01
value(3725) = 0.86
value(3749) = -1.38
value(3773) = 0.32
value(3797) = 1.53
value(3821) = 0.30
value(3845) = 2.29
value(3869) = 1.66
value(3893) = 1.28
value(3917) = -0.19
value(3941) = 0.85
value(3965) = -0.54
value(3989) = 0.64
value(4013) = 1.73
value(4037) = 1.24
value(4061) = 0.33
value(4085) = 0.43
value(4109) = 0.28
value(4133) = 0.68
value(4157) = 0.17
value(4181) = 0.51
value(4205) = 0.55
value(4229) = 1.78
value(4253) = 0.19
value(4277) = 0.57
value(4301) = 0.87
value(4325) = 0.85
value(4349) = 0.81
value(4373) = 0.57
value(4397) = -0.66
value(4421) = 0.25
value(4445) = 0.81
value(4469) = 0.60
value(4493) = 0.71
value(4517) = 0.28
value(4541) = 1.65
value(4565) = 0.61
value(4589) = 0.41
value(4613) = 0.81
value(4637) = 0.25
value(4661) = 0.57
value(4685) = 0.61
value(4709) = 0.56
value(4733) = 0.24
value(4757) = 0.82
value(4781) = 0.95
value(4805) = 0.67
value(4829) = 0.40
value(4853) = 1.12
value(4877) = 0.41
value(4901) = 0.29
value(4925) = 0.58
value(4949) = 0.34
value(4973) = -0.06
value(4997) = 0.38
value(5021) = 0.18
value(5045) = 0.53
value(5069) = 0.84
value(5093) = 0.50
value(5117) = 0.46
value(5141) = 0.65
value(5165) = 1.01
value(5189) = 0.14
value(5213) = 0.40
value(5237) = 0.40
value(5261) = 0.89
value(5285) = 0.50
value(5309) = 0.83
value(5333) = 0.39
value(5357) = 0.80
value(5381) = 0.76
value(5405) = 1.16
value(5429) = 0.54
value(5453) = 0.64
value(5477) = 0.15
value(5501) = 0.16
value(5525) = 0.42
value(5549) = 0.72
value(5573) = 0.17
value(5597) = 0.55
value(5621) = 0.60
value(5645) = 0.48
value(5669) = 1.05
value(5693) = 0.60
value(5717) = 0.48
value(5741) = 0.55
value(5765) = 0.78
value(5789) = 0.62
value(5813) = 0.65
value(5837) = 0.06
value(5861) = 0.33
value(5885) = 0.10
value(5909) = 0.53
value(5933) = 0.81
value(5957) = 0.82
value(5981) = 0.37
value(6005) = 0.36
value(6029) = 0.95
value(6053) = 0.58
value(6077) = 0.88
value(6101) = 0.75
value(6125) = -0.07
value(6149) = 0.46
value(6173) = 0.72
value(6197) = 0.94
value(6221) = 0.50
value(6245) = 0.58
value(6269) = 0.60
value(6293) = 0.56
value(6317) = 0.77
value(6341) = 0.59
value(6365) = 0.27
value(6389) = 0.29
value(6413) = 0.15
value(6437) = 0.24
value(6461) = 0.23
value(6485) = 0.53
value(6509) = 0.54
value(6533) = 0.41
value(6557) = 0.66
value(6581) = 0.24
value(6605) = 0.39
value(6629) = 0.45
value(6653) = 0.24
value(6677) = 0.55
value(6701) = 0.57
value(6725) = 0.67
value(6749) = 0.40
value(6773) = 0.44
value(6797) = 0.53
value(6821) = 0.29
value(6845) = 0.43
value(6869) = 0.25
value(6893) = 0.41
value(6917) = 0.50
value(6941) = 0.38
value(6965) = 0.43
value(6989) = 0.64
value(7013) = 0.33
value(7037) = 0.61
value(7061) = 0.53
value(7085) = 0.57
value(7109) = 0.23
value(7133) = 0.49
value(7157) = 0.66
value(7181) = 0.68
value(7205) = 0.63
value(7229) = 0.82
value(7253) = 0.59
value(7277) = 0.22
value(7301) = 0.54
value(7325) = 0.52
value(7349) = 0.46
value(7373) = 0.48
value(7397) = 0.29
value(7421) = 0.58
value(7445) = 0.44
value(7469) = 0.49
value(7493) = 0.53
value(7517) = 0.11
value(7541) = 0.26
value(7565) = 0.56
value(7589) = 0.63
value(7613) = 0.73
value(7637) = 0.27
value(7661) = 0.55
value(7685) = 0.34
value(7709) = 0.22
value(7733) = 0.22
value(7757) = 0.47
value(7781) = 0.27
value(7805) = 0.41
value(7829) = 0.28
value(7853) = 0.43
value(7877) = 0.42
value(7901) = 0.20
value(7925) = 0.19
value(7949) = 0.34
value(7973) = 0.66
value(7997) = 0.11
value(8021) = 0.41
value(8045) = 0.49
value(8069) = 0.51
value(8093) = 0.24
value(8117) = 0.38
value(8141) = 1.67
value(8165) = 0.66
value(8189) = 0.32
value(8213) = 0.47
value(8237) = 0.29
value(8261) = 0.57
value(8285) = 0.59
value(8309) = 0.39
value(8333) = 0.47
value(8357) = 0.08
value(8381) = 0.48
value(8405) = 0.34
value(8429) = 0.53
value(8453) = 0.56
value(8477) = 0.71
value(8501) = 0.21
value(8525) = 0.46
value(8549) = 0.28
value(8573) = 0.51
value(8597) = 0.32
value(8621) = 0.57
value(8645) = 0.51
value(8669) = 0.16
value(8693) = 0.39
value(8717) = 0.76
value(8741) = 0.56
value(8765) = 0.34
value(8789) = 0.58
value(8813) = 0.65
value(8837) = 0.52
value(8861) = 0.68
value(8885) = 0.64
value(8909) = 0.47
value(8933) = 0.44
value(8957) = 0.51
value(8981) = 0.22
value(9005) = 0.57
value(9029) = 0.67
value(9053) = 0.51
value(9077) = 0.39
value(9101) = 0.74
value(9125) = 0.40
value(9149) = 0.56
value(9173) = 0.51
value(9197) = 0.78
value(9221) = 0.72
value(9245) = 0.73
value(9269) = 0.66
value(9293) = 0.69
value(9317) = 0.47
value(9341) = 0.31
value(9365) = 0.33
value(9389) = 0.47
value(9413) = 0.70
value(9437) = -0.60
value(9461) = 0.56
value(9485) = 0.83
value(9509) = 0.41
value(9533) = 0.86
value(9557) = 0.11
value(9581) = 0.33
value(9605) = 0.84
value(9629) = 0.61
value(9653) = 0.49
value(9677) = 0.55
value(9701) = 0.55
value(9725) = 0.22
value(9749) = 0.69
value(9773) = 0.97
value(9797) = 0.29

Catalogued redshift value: 1.185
